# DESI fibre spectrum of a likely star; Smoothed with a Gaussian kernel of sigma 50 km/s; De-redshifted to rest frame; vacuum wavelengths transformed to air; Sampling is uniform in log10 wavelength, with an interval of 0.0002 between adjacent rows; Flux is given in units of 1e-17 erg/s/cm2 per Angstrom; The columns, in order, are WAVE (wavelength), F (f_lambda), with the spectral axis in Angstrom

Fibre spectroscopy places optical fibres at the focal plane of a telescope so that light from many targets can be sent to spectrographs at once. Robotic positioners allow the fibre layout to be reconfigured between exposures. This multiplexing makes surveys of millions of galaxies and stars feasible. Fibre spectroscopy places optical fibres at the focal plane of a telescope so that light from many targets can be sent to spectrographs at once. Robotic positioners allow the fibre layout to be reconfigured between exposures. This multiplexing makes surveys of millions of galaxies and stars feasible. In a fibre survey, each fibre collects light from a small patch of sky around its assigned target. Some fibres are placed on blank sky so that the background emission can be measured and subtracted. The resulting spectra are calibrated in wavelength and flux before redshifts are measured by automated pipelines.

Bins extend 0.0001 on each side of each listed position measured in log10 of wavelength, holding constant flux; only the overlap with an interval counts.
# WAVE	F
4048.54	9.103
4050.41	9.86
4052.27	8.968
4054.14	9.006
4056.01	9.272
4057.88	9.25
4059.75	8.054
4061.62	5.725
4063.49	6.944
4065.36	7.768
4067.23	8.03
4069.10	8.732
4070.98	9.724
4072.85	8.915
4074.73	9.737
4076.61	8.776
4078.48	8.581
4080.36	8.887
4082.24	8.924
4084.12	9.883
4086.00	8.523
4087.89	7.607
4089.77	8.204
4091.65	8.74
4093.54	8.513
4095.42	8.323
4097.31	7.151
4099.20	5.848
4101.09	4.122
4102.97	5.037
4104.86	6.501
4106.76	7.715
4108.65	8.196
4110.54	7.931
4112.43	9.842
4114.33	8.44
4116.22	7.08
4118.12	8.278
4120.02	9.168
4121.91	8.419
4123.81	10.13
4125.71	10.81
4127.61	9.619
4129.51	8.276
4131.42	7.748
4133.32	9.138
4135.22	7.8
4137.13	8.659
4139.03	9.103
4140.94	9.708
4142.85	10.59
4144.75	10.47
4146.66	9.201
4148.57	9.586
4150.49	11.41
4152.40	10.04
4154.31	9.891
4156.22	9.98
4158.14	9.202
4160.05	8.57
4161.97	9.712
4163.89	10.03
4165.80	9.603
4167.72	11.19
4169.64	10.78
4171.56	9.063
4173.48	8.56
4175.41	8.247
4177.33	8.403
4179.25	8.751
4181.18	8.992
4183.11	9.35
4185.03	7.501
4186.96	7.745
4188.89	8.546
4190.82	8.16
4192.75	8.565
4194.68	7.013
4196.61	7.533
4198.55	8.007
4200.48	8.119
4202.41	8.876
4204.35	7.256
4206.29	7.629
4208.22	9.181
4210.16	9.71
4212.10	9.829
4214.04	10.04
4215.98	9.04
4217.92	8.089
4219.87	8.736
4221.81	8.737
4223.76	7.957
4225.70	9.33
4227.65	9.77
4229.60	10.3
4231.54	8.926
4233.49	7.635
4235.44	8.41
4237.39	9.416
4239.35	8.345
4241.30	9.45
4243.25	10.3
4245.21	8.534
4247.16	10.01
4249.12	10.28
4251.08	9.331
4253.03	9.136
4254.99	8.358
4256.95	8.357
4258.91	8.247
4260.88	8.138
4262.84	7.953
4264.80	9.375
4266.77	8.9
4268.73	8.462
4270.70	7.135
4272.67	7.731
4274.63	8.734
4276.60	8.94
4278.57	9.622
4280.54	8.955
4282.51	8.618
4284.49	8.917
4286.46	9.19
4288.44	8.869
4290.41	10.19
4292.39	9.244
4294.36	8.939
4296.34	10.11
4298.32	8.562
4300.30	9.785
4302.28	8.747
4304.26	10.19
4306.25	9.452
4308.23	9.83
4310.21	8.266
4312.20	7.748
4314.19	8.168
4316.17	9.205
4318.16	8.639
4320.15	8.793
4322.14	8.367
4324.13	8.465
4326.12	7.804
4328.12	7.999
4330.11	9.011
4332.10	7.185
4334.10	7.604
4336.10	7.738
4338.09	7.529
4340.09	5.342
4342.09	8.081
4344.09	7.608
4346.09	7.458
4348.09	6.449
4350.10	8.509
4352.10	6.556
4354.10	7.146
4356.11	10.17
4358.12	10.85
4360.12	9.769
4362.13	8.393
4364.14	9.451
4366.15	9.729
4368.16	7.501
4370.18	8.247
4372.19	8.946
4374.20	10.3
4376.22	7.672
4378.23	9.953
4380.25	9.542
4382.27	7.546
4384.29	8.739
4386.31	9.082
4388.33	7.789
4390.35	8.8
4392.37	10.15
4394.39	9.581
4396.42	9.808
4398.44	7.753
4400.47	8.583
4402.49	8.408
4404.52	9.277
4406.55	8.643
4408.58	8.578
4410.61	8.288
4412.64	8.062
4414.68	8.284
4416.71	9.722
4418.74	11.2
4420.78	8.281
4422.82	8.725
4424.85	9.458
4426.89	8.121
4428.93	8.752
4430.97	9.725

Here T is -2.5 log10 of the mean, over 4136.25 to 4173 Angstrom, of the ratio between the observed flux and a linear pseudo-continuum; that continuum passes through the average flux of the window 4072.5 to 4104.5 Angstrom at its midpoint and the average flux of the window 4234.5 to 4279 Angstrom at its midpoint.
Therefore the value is -0.18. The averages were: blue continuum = 7.94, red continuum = 8.82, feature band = 9.82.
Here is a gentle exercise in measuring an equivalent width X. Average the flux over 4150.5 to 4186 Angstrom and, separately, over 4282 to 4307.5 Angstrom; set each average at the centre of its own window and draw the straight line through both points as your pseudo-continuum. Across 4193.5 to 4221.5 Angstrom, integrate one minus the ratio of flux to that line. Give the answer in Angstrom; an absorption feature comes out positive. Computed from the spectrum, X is 2.5 Angstrom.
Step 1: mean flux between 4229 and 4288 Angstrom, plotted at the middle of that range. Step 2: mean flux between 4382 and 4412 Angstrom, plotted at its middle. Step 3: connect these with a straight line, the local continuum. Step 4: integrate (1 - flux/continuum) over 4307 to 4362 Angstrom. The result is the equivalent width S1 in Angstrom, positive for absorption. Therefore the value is 3.9 Angstrom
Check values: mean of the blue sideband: 8.85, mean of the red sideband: 8.76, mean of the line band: 8.17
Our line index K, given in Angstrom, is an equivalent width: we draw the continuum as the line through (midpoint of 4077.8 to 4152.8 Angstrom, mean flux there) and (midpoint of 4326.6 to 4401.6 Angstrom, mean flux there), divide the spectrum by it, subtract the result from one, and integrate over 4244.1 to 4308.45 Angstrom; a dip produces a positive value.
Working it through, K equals -3.8 Angstrom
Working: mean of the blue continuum 8.55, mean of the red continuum 8.45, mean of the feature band 8.99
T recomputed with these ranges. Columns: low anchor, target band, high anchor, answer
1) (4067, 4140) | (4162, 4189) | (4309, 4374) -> -0.10 mag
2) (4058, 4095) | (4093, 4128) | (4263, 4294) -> 0.08 mag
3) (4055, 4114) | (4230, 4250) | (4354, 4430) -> -0.08 mag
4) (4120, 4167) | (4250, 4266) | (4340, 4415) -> 0.05 mag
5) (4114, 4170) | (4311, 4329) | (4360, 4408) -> 0.08 mag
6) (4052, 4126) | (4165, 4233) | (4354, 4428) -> -0.04 mag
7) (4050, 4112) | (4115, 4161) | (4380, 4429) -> -0.13 mag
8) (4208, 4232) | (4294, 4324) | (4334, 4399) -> -0.02 mag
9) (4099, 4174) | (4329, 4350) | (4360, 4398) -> 0.20 mag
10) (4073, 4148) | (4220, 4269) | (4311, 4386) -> -0.07 mag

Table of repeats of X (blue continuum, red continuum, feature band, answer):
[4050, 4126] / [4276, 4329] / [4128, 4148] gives -1.62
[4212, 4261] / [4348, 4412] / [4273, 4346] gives 2.53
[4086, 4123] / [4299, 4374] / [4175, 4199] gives -0.86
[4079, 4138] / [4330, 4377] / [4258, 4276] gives -0.25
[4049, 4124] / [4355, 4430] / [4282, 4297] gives -0.94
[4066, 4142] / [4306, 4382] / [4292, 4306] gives -1.66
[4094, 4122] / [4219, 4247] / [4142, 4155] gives -3.60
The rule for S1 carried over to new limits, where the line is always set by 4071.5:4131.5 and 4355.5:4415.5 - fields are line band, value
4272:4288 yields -0.3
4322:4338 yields 1.5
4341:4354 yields 2.1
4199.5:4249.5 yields -2.5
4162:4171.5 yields -2.0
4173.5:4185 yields -0.3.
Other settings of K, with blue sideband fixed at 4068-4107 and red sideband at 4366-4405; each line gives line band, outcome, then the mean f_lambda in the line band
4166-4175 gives -1.66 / 9.76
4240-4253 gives -1.72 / 9.59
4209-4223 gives -1.29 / 9.14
